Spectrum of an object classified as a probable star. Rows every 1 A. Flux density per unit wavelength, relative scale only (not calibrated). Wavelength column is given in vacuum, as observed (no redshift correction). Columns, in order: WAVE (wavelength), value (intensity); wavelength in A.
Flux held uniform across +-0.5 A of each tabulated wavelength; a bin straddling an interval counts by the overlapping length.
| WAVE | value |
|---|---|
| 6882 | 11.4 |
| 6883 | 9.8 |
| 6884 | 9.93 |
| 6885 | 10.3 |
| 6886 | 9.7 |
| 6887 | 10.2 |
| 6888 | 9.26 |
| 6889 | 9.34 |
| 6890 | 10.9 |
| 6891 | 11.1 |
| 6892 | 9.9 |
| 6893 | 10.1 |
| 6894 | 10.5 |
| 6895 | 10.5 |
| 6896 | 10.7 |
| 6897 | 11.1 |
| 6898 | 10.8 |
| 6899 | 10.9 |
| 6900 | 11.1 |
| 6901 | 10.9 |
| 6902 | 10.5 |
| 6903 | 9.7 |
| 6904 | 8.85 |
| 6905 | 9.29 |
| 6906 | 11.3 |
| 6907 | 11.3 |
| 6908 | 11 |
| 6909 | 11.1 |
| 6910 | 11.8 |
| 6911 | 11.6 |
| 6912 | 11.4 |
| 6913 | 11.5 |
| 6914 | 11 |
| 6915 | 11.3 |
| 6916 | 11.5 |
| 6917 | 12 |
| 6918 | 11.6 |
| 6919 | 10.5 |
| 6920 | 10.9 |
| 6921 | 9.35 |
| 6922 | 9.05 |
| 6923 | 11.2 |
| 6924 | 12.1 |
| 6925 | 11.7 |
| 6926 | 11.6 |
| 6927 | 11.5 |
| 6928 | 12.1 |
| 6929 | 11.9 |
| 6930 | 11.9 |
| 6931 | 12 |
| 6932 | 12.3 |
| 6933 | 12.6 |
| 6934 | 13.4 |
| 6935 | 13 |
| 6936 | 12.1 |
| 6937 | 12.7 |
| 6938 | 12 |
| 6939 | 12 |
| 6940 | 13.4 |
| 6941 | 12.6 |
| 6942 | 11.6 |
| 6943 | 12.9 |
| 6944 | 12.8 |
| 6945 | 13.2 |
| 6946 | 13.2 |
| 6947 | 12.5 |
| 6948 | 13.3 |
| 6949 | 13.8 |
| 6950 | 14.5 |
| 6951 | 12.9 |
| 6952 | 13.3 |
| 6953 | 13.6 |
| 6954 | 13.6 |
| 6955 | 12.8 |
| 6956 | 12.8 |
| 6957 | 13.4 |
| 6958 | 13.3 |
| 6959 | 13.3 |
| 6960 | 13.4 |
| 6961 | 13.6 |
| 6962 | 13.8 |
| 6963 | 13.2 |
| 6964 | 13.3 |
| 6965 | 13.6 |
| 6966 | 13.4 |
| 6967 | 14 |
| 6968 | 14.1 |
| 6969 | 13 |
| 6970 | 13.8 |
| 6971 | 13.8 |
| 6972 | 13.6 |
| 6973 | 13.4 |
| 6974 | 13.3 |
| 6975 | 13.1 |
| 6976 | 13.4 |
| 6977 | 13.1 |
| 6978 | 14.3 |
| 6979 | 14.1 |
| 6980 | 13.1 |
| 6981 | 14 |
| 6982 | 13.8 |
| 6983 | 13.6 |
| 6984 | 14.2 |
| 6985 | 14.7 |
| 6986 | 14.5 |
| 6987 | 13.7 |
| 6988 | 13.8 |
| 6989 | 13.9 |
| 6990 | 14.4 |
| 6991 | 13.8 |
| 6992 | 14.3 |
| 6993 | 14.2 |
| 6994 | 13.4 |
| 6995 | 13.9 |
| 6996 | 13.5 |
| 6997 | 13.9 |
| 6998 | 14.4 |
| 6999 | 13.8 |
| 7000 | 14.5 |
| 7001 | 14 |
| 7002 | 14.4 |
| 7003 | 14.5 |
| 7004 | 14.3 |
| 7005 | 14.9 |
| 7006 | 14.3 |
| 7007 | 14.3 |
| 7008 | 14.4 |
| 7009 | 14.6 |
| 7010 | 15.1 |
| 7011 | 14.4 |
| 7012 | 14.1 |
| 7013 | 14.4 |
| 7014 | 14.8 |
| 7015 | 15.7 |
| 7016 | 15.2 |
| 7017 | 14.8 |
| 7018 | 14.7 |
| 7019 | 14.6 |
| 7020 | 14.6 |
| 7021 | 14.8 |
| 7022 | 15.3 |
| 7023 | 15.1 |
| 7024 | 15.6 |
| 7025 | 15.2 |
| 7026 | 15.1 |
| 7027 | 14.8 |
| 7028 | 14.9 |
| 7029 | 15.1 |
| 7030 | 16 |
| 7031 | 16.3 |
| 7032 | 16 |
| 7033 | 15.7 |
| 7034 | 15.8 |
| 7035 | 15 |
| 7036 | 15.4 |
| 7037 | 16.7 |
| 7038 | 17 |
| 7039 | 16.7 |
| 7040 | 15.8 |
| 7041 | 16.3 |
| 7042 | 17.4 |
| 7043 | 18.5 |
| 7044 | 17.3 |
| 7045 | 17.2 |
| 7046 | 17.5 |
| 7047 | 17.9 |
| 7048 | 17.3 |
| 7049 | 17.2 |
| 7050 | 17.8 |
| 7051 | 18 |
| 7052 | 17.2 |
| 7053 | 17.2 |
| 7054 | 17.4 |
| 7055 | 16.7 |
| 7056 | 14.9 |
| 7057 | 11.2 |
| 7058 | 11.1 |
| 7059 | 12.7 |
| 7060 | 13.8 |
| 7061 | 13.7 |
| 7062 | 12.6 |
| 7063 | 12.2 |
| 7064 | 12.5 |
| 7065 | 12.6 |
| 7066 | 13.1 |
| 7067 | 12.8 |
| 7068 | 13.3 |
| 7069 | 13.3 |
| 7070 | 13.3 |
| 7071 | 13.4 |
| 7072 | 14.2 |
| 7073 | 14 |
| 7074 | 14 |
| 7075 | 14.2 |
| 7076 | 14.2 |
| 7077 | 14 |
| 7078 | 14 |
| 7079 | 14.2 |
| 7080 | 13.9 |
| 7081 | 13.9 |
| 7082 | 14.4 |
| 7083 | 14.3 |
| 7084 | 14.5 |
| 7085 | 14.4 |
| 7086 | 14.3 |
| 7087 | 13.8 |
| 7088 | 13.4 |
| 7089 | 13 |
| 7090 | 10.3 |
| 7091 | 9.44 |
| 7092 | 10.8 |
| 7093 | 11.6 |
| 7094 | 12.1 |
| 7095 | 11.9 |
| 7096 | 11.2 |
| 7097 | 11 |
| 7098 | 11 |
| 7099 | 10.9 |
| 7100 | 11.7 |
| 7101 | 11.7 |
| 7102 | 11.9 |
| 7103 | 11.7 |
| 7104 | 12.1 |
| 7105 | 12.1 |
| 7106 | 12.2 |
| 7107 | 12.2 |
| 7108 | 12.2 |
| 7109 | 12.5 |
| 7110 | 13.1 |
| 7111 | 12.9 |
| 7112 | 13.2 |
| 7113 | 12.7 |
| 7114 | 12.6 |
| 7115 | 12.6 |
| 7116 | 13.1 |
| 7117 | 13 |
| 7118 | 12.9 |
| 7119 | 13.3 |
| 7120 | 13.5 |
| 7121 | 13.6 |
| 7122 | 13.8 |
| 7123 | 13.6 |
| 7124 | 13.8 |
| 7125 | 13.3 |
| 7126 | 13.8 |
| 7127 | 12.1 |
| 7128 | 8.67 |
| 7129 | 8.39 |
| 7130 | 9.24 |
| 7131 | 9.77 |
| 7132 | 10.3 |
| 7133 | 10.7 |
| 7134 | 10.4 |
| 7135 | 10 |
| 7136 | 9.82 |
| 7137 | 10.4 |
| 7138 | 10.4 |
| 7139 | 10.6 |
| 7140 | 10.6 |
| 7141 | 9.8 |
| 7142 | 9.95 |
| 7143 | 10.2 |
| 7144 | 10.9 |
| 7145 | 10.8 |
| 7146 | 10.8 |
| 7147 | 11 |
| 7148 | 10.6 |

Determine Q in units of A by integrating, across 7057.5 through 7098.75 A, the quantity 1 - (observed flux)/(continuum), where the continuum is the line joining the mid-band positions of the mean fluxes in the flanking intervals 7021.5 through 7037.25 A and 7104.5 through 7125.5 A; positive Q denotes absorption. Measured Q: 3.16 A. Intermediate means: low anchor 15.5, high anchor 13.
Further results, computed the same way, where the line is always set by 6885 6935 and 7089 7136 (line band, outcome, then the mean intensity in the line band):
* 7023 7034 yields -3.8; 15.5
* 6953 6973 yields -4.0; 13.5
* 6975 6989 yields -3.2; 13.8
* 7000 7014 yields -3.8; 14.5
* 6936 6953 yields -2.7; 12.9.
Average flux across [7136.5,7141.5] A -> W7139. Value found 10.4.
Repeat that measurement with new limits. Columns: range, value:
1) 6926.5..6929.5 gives 11.8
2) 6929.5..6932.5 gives 12.1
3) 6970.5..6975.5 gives 13.4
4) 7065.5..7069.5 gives 13.1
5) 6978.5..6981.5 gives 13.7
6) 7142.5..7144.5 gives 10.6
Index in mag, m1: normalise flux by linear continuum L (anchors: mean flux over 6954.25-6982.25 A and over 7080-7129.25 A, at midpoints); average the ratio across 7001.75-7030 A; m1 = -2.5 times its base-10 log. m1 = -0.13 mag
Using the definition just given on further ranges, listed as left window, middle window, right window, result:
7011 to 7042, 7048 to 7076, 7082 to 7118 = -0.03 mag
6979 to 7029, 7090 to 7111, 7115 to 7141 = 0.05 mag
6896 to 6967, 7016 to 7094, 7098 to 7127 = -0.18 mag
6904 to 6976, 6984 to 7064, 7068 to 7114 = -0.19 mag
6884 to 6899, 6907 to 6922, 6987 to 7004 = 0.00 mag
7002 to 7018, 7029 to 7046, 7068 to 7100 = -0.17 mag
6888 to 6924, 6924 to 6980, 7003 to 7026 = -0.05 mag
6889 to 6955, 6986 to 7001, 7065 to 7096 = -0.13 mag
